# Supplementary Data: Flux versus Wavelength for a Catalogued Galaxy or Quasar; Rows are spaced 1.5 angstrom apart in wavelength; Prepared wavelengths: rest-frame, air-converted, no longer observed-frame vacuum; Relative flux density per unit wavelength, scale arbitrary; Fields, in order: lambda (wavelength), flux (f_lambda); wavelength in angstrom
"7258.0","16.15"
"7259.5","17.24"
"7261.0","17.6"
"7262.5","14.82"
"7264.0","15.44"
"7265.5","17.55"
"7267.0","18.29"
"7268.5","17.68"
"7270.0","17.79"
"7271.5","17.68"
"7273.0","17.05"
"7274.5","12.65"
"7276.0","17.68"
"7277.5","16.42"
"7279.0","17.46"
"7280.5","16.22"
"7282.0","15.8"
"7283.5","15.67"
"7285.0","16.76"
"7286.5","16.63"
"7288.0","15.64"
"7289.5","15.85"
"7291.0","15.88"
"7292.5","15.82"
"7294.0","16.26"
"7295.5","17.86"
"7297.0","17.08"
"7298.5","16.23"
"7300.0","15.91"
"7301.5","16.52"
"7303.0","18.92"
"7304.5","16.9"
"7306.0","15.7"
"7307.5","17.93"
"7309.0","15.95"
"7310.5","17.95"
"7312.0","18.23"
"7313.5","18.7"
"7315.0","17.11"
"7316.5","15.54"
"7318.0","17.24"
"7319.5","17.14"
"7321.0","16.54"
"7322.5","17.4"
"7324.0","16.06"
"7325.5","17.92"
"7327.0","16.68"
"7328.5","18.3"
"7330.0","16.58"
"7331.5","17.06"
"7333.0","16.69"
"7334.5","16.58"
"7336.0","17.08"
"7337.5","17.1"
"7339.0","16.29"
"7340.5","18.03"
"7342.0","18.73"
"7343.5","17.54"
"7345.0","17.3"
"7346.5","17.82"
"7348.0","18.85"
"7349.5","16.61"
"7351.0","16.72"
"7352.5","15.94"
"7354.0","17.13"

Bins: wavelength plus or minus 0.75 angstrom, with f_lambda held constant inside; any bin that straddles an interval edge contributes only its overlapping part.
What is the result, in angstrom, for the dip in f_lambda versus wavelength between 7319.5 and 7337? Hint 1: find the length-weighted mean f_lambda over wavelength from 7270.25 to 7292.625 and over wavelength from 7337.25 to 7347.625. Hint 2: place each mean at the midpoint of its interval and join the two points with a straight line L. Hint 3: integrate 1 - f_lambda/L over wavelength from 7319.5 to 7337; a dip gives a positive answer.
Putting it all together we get 0.3 angstrom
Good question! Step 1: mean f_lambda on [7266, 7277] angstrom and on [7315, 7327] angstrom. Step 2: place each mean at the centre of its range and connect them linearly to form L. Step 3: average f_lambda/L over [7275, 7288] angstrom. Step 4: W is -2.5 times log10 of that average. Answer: 0.032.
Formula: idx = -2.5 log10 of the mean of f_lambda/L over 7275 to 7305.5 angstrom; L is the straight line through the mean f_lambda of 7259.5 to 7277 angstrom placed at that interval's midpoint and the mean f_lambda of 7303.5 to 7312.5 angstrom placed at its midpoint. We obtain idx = 0.03 mag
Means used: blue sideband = 16.8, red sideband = 17.1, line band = 16.5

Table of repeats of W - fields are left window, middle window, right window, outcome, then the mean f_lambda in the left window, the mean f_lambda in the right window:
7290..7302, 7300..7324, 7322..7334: -0.02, 16.4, 17.1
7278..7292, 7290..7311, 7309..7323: 0.00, 16.2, 17.2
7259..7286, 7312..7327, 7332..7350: 0.00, 16.6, 17.4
